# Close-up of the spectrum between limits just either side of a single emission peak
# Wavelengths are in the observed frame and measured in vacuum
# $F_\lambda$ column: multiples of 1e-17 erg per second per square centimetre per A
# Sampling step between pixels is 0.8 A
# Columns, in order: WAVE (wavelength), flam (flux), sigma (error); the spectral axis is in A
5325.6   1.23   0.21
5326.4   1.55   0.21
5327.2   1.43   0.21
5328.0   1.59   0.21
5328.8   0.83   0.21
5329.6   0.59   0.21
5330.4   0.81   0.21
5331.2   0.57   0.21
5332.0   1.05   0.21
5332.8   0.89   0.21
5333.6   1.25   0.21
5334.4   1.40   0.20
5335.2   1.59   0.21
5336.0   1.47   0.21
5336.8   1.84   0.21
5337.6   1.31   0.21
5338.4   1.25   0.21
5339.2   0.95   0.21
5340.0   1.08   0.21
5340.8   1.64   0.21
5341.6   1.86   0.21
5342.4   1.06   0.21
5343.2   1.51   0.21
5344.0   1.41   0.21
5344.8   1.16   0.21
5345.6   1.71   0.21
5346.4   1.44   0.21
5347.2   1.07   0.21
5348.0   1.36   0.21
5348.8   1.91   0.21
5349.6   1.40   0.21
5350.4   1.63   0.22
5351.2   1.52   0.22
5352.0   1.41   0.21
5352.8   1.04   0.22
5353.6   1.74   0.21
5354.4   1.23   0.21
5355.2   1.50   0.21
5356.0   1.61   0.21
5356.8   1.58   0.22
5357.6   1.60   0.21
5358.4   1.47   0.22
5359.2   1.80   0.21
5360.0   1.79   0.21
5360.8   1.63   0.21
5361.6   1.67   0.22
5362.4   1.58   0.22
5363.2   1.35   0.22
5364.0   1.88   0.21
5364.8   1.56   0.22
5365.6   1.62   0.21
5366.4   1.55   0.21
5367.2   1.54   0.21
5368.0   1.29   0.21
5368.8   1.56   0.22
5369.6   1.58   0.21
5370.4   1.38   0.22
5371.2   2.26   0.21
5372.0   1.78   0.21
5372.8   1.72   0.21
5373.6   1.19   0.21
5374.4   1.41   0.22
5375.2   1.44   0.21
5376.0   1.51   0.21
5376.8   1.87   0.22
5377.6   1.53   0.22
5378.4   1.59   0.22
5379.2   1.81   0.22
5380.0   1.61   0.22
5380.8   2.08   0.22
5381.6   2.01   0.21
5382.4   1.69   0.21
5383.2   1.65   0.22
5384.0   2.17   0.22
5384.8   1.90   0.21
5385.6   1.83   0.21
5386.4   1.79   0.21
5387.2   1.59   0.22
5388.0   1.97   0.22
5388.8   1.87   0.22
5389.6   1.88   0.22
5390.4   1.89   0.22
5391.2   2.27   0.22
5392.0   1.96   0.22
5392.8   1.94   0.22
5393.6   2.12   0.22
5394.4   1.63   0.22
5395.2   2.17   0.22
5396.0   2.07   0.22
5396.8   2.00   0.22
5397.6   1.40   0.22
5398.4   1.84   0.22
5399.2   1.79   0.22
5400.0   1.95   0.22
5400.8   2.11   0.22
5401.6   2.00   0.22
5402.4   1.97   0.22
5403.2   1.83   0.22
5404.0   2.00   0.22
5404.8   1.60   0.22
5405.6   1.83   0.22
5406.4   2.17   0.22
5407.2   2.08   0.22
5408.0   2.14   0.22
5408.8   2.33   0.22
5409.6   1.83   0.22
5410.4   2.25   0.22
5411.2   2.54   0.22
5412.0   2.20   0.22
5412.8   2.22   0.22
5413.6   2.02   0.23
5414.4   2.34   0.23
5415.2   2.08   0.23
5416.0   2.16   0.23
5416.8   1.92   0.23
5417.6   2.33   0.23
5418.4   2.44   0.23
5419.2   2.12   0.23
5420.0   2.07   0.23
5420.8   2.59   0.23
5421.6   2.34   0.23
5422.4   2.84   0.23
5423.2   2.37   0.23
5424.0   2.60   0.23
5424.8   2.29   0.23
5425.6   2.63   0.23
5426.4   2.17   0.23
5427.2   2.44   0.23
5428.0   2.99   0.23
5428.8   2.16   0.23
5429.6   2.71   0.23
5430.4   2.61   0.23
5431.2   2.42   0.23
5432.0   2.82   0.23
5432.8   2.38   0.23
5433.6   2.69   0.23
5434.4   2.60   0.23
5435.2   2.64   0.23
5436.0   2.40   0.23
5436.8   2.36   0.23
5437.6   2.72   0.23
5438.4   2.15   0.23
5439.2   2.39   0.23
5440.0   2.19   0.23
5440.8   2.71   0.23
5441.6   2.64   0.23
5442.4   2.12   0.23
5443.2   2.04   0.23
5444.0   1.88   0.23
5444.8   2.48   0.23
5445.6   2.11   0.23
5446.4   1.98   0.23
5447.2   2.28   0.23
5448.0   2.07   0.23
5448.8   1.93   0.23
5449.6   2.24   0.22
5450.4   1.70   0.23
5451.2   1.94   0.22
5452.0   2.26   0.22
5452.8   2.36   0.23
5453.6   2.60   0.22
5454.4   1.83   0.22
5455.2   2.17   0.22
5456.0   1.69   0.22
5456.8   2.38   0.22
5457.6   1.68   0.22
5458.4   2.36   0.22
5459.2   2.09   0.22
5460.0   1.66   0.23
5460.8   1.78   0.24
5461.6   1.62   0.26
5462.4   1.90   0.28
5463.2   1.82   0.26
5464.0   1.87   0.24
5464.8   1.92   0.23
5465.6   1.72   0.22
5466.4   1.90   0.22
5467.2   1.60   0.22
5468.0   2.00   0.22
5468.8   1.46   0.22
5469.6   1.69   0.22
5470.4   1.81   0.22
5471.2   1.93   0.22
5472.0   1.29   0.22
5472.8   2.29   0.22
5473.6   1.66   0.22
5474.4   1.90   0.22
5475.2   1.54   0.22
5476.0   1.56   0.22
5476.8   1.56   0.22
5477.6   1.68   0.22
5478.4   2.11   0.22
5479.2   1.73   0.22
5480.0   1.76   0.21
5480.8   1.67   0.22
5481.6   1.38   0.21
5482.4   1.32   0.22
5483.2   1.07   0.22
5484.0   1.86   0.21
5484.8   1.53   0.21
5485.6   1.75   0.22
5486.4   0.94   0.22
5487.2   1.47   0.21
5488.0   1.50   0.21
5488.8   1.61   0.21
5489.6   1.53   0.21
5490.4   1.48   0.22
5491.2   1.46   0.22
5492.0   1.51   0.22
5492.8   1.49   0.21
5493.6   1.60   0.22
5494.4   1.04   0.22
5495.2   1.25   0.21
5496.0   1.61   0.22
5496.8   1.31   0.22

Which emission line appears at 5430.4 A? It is C IV 1549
